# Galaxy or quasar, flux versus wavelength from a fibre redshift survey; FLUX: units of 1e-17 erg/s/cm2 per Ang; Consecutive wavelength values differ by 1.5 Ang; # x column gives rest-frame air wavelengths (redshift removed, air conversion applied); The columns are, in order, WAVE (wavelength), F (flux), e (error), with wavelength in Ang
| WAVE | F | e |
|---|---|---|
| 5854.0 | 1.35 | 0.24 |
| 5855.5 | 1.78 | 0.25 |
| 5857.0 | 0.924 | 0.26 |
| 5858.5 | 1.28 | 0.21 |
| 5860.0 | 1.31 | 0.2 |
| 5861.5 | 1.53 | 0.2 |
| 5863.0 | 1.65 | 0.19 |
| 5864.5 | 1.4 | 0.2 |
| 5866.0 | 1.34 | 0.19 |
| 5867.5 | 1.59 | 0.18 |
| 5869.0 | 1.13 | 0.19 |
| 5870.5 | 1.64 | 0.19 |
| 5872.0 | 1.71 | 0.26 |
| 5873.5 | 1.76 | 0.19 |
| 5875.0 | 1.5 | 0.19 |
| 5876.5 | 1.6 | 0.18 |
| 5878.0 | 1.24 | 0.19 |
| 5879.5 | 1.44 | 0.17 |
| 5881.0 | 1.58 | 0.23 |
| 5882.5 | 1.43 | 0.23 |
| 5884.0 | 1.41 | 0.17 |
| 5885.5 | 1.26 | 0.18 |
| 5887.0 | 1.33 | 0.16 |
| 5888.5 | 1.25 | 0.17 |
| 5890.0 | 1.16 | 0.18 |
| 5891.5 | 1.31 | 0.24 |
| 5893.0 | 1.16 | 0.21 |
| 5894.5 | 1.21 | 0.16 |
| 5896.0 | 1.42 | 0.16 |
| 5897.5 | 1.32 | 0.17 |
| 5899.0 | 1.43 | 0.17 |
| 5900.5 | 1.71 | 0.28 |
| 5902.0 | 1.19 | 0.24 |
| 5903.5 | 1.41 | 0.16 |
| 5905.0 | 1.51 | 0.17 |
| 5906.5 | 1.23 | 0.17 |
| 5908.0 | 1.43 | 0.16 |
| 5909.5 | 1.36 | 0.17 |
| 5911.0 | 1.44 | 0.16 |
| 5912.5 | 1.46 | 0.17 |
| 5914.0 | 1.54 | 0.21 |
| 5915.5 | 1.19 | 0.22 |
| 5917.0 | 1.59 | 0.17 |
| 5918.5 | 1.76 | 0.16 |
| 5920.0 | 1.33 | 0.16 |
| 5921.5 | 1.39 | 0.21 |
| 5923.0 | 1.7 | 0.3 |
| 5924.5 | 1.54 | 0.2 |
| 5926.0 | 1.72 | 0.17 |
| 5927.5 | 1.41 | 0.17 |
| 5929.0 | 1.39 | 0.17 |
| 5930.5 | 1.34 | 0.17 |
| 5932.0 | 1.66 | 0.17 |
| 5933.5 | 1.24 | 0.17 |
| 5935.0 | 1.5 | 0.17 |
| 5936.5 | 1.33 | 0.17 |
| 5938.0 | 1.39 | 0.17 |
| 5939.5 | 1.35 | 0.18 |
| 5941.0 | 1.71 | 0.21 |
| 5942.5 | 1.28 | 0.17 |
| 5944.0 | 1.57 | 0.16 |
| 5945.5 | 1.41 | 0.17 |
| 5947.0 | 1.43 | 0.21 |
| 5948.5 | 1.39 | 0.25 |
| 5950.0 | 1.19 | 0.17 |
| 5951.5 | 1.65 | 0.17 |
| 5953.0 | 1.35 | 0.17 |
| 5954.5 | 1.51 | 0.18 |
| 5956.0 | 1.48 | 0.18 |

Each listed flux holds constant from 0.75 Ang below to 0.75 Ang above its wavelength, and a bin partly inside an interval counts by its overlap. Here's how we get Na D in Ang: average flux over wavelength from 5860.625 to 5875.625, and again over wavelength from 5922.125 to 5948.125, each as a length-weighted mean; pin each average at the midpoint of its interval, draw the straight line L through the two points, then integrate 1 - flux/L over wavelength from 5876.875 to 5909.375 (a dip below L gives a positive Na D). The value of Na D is 3.2 Ang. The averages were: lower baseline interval 1.52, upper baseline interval 1.47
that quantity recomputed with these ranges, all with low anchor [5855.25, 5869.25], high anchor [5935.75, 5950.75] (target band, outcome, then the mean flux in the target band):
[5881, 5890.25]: 0.4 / 1.34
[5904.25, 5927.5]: -1.3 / 1.48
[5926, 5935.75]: -0.3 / 1.45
